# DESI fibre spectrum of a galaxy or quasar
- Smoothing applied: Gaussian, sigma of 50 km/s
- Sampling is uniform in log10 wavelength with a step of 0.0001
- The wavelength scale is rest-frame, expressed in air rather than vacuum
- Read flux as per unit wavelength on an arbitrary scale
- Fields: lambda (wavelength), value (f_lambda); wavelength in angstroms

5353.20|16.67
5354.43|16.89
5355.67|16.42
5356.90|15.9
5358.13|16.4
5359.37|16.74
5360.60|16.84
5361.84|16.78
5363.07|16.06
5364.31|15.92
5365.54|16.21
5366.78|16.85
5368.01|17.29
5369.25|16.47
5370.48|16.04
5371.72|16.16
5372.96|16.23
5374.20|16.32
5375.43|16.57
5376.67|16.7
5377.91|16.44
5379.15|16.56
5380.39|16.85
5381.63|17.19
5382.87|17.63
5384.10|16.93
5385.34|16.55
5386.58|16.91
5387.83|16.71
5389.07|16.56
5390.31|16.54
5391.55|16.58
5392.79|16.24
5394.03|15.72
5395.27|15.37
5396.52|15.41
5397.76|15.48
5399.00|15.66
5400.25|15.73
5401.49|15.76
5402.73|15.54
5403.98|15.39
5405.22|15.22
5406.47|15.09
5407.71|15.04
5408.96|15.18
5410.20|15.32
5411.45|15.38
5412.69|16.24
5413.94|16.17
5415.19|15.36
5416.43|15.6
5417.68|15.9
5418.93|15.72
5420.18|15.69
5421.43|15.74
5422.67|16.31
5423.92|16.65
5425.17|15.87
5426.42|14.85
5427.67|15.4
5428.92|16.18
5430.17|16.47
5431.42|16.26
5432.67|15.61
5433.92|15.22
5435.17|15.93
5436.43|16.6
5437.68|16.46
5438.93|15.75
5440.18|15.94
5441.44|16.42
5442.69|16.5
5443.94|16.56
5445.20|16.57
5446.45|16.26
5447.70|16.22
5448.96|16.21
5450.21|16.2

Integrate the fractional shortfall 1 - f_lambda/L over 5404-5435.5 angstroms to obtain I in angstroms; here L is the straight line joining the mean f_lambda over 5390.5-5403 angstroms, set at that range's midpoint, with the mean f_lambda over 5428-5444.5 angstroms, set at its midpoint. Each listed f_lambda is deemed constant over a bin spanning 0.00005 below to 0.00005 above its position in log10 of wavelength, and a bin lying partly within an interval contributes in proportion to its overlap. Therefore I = 0.59 angstroms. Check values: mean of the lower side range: 15.8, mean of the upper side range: 16.1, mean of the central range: 15.7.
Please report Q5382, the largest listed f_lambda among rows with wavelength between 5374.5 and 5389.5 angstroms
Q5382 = 17.63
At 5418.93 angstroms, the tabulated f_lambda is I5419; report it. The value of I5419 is 15.72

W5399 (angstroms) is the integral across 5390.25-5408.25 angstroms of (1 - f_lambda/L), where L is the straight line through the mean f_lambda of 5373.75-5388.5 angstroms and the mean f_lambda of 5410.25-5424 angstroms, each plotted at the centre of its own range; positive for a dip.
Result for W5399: 0.8 angstroms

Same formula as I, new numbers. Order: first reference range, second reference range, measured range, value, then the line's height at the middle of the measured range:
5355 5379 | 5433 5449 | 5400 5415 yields 0.7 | 16.3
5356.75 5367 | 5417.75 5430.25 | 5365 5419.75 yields 0.1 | 16.1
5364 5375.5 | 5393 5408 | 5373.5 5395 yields -0.9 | 16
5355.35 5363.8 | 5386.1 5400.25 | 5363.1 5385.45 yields -0.4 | 16.3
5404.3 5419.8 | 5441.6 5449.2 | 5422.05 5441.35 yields 0.1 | 16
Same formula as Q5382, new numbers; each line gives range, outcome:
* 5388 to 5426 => 16.65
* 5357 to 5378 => 17.29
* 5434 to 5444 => 16.6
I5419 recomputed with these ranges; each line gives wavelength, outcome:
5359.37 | 16.74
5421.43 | 15.74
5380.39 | 16.85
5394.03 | 15.72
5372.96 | 16.23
